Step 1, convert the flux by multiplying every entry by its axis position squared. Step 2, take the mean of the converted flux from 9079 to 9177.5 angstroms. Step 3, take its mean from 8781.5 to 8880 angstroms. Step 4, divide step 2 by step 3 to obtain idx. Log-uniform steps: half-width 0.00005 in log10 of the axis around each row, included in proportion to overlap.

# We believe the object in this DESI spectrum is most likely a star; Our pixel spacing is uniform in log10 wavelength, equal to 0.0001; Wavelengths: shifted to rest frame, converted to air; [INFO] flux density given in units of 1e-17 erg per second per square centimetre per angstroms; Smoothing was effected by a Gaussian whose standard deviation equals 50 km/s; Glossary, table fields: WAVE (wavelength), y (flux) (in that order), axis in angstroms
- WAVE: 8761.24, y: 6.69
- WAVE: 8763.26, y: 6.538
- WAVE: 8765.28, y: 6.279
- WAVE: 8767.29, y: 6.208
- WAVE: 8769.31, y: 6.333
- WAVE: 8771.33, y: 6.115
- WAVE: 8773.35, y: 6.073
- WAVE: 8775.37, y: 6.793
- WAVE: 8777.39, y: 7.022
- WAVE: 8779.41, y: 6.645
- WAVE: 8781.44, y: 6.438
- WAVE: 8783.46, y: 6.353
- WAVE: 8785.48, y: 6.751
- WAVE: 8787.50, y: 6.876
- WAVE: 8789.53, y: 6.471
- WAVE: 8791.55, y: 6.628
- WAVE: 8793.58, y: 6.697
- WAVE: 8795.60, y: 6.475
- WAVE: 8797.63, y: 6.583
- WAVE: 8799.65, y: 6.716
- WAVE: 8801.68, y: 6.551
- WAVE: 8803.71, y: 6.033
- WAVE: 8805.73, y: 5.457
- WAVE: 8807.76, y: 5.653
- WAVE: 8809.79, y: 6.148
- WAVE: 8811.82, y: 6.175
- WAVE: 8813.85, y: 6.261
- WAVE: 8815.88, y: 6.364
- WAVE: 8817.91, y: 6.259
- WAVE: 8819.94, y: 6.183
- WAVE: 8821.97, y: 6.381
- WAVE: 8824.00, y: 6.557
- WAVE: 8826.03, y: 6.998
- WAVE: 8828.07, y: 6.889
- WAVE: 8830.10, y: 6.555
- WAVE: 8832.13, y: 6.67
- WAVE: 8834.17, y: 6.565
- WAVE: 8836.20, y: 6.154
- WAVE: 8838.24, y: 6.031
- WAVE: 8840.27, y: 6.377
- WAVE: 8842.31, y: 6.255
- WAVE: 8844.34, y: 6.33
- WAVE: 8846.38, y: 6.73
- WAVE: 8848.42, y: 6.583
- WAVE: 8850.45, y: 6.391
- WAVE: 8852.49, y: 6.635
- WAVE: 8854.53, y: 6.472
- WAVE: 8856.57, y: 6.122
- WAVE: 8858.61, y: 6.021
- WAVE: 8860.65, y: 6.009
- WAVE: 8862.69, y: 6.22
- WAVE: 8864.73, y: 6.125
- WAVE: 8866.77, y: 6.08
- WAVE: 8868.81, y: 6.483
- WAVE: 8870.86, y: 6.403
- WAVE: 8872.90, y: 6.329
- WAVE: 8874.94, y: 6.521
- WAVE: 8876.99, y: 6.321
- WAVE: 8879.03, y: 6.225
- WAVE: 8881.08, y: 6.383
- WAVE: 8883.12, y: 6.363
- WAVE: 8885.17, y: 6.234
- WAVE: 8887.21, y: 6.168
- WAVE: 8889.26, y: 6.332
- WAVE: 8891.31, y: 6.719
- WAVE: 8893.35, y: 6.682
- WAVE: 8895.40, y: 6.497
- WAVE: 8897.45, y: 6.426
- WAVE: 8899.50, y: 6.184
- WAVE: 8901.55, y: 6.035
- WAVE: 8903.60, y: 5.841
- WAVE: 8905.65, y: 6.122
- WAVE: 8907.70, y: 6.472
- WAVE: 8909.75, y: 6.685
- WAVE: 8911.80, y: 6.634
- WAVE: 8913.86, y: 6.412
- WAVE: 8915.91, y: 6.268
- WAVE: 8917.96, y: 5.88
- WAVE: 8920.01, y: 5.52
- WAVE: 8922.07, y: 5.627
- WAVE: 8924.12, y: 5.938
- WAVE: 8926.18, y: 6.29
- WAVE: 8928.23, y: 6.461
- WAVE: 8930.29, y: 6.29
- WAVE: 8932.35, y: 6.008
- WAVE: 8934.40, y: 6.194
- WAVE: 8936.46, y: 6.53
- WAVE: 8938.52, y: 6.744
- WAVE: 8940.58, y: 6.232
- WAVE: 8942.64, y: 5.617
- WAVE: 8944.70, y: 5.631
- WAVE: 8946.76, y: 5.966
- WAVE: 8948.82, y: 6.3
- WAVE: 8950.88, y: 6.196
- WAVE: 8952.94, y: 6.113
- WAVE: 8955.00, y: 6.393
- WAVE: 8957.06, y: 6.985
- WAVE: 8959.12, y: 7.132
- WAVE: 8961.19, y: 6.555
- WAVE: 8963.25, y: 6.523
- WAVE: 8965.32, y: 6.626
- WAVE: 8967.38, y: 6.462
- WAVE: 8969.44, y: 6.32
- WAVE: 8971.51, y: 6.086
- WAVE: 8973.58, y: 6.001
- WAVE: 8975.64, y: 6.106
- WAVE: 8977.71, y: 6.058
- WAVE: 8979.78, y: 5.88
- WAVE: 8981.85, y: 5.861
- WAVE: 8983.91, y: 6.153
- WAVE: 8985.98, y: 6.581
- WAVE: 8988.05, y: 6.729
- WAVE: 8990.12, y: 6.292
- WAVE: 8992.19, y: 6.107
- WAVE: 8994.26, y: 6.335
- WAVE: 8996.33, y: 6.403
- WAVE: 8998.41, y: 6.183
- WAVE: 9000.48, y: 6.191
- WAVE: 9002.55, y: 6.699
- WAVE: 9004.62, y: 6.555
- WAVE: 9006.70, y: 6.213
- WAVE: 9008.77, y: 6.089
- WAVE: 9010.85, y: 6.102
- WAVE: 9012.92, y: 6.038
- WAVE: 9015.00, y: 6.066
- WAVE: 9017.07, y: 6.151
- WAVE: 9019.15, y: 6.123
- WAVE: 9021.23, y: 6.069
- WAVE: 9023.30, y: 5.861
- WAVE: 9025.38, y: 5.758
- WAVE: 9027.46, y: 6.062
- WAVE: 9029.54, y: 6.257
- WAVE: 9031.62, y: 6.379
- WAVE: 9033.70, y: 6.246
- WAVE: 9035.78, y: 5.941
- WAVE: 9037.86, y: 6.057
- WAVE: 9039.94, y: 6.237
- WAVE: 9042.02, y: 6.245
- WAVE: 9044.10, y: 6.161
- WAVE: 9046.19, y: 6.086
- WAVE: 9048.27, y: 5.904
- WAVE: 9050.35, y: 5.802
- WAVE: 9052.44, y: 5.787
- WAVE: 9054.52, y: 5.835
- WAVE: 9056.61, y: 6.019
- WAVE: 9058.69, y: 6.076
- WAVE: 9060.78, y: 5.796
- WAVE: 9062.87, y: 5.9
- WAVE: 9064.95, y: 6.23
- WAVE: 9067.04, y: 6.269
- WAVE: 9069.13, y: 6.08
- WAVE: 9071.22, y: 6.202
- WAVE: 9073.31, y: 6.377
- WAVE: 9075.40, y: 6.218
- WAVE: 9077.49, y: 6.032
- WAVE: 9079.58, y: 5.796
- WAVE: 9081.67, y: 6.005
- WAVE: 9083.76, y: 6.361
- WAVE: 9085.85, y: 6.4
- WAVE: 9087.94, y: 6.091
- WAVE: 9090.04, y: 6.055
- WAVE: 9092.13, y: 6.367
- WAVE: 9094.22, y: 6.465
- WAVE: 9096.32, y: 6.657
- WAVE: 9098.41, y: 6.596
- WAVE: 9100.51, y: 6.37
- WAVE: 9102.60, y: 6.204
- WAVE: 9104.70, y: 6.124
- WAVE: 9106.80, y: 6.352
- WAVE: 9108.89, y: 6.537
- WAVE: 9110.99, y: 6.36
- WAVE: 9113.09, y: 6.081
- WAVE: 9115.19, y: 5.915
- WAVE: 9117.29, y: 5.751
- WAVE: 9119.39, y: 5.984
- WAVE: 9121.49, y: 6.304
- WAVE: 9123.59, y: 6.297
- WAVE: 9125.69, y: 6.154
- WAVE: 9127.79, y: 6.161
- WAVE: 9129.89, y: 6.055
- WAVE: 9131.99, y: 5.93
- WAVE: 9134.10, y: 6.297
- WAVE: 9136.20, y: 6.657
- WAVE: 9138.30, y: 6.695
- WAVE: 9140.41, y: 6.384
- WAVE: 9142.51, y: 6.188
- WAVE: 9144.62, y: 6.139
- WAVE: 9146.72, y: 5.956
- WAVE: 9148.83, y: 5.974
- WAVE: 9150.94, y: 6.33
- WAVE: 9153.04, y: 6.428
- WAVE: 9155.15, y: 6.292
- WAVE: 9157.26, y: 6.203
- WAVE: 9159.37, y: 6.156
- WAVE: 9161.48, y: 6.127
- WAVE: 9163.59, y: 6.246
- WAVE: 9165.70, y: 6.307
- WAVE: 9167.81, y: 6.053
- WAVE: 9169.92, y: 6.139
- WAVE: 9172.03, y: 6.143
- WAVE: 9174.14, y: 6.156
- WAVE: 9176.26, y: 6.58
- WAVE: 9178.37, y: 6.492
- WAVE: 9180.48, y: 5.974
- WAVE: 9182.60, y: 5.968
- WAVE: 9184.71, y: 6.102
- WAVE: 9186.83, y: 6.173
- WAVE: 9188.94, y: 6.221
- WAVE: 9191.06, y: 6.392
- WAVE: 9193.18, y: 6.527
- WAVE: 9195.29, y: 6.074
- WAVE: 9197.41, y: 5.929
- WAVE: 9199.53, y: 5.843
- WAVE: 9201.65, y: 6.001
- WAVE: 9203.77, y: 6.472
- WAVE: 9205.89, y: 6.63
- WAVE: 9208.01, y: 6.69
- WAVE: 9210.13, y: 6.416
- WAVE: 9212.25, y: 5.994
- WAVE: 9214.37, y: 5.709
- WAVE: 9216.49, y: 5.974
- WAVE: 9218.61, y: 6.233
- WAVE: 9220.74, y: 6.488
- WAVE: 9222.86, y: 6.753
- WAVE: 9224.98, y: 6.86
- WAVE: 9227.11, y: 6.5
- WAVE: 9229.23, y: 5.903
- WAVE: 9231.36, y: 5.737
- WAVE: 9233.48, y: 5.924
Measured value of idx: 1.04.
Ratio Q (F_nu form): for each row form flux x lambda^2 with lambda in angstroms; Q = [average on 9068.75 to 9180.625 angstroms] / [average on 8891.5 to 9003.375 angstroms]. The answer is 1.03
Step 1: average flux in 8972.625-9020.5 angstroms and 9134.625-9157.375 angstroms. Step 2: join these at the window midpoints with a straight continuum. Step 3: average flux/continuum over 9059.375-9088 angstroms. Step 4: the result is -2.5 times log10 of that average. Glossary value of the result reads 0.02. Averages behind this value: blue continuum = 6.21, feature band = 6.13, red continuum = 6.3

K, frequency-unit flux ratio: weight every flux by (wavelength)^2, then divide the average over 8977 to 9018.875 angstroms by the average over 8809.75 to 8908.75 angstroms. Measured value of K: 1.01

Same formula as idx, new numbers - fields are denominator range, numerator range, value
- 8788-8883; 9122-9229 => 1.06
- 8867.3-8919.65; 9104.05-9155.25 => 1.03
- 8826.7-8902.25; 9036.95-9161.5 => 1.02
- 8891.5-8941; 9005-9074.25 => 1.00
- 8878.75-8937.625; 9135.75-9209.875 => 1.06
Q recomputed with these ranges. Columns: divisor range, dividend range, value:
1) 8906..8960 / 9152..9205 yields 1.05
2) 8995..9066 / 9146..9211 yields 1.05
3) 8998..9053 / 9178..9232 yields 1.06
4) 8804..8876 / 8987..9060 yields 1.01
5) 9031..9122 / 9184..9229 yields 1.05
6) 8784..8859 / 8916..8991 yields 1.00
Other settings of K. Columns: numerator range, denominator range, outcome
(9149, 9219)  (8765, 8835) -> 1.05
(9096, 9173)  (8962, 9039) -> 1.03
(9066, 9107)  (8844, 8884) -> 1.04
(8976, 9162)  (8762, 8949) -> 1.02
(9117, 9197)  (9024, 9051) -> 1.05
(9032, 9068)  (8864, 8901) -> 0.99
